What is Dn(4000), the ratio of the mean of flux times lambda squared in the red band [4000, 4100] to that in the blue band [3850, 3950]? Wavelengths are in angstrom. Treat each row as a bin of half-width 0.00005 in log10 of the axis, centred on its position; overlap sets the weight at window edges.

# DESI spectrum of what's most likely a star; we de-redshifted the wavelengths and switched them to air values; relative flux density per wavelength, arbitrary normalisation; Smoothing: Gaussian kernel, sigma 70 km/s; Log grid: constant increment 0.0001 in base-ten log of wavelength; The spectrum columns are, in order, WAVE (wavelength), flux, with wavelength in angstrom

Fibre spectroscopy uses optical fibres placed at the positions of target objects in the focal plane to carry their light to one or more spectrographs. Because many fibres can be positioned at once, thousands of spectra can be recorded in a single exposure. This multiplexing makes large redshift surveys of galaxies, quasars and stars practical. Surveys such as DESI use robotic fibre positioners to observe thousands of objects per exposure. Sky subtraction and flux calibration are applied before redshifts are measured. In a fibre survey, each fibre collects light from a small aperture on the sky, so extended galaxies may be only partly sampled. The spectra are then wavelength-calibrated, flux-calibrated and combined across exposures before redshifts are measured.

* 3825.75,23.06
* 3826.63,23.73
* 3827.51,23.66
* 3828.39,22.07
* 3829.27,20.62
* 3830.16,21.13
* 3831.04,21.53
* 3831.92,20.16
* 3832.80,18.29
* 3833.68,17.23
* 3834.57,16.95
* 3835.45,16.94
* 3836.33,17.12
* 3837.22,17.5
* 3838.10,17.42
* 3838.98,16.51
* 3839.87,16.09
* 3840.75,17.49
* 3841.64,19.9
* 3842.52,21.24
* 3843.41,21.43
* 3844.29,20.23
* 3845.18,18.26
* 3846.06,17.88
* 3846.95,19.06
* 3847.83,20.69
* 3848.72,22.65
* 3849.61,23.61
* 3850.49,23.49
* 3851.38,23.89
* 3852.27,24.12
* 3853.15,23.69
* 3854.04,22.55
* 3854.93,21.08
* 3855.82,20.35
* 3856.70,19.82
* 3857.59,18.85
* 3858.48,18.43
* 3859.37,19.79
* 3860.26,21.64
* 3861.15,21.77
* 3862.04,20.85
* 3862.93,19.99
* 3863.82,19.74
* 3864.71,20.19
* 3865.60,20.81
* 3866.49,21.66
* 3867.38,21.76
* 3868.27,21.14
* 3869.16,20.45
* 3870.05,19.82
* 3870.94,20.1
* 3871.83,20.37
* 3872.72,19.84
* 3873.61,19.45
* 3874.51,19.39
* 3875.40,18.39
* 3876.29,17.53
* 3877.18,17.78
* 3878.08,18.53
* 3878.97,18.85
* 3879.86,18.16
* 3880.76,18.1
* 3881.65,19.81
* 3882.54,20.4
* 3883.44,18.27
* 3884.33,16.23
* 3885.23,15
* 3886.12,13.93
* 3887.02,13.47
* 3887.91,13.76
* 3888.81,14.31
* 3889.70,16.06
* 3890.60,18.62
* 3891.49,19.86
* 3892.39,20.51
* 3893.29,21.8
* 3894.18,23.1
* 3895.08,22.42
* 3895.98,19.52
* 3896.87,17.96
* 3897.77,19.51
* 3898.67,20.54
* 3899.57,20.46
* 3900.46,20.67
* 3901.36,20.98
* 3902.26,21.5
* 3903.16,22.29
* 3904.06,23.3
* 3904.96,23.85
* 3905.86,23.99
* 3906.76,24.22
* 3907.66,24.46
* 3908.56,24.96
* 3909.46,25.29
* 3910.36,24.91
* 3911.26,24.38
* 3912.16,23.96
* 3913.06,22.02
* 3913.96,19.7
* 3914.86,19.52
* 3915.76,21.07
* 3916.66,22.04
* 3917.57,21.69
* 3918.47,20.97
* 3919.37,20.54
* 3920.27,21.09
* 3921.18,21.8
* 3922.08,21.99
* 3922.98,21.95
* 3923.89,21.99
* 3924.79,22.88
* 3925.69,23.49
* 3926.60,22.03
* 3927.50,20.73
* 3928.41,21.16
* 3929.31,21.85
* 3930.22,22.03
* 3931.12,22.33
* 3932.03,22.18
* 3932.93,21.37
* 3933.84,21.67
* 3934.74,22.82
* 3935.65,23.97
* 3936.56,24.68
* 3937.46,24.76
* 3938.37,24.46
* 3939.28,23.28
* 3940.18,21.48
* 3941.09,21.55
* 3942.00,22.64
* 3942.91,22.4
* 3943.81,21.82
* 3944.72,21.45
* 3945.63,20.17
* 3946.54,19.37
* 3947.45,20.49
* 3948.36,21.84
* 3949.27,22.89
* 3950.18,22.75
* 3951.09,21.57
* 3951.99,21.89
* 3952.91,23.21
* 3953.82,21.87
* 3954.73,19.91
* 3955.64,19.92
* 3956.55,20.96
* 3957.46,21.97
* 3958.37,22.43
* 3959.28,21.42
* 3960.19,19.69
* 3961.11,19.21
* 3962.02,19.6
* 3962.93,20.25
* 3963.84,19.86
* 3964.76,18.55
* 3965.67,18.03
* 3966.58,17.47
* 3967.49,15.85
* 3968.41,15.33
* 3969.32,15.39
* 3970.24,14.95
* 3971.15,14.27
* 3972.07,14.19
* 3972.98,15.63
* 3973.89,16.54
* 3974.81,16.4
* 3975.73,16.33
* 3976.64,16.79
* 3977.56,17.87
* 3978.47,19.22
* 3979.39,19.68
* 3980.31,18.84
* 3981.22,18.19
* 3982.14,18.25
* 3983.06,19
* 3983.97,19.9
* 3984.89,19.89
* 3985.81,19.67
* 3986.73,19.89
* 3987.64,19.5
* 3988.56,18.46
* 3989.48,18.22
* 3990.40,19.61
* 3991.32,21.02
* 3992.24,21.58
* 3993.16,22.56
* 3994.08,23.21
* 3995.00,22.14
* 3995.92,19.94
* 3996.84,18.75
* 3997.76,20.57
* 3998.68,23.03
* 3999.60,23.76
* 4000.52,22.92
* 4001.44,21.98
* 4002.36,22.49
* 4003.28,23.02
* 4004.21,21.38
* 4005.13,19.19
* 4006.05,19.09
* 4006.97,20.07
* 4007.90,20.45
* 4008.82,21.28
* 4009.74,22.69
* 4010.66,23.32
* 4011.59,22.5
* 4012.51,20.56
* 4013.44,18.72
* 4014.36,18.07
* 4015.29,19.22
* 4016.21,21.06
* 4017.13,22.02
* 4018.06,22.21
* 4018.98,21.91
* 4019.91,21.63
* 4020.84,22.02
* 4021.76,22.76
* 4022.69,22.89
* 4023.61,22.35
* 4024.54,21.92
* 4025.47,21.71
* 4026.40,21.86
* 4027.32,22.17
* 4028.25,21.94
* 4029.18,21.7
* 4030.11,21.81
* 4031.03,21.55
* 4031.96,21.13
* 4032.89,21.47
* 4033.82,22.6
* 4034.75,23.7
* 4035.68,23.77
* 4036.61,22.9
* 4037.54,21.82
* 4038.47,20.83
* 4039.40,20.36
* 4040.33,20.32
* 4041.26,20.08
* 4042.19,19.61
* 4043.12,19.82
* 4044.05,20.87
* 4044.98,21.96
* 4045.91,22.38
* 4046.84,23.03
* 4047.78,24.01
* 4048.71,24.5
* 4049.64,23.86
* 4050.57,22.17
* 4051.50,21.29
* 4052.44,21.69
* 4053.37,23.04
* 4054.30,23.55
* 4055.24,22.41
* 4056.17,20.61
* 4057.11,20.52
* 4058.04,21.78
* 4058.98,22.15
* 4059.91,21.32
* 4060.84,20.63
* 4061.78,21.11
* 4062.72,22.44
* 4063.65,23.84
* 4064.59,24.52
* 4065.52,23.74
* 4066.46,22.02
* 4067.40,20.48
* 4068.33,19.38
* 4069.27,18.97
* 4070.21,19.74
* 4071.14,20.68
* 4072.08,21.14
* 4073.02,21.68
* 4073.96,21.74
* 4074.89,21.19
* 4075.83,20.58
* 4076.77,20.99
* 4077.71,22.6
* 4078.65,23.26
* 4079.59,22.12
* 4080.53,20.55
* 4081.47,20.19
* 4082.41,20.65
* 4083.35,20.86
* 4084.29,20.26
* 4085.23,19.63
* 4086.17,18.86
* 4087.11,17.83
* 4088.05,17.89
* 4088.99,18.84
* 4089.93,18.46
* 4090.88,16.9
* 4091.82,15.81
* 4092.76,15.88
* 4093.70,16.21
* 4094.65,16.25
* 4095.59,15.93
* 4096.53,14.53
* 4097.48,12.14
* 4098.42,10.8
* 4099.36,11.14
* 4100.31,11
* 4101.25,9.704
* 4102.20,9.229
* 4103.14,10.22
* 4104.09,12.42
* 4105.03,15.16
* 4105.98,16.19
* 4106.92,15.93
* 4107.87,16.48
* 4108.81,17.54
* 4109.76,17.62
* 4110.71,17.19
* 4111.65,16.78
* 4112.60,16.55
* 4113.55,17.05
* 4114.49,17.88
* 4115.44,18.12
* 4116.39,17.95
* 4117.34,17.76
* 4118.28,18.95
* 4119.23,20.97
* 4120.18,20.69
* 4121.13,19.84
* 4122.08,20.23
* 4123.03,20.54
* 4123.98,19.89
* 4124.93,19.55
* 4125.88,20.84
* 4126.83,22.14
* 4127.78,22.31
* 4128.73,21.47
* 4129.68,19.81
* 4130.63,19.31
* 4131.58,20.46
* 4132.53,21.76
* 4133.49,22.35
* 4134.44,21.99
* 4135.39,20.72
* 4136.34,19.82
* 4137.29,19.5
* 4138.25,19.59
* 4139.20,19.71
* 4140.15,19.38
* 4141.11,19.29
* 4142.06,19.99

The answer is 1.1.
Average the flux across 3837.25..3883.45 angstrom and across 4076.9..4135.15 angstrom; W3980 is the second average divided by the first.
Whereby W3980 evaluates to 0.9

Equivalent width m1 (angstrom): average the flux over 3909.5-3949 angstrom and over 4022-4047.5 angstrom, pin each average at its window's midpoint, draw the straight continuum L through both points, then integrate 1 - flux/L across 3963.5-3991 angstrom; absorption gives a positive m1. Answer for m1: 5.3 angstrom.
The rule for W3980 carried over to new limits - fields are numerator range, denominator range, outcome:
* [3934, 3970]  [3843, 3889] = 1.06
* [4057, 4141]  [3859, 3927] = 0.92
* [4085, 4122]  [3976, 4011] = 0.79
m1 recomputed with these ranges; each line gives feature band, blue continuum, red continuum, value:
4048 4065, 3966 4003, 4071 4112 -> -4.28 angstrom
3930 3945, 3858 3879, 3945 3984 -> -2.63 angstrom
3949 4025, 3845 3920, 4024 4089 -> 3.64 angstrom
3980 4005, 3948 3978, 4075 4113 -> -3.00 angstrom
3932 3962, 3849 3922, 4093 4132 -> -3.51 angstrom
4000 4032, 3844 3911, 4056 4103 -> -3.57 angstrom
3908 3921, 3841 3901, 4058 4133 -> -1.84 angstrom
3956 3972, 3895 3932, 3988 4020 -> 2.27 angstrom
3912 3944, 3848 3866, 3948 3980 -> -3.81 angstrom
